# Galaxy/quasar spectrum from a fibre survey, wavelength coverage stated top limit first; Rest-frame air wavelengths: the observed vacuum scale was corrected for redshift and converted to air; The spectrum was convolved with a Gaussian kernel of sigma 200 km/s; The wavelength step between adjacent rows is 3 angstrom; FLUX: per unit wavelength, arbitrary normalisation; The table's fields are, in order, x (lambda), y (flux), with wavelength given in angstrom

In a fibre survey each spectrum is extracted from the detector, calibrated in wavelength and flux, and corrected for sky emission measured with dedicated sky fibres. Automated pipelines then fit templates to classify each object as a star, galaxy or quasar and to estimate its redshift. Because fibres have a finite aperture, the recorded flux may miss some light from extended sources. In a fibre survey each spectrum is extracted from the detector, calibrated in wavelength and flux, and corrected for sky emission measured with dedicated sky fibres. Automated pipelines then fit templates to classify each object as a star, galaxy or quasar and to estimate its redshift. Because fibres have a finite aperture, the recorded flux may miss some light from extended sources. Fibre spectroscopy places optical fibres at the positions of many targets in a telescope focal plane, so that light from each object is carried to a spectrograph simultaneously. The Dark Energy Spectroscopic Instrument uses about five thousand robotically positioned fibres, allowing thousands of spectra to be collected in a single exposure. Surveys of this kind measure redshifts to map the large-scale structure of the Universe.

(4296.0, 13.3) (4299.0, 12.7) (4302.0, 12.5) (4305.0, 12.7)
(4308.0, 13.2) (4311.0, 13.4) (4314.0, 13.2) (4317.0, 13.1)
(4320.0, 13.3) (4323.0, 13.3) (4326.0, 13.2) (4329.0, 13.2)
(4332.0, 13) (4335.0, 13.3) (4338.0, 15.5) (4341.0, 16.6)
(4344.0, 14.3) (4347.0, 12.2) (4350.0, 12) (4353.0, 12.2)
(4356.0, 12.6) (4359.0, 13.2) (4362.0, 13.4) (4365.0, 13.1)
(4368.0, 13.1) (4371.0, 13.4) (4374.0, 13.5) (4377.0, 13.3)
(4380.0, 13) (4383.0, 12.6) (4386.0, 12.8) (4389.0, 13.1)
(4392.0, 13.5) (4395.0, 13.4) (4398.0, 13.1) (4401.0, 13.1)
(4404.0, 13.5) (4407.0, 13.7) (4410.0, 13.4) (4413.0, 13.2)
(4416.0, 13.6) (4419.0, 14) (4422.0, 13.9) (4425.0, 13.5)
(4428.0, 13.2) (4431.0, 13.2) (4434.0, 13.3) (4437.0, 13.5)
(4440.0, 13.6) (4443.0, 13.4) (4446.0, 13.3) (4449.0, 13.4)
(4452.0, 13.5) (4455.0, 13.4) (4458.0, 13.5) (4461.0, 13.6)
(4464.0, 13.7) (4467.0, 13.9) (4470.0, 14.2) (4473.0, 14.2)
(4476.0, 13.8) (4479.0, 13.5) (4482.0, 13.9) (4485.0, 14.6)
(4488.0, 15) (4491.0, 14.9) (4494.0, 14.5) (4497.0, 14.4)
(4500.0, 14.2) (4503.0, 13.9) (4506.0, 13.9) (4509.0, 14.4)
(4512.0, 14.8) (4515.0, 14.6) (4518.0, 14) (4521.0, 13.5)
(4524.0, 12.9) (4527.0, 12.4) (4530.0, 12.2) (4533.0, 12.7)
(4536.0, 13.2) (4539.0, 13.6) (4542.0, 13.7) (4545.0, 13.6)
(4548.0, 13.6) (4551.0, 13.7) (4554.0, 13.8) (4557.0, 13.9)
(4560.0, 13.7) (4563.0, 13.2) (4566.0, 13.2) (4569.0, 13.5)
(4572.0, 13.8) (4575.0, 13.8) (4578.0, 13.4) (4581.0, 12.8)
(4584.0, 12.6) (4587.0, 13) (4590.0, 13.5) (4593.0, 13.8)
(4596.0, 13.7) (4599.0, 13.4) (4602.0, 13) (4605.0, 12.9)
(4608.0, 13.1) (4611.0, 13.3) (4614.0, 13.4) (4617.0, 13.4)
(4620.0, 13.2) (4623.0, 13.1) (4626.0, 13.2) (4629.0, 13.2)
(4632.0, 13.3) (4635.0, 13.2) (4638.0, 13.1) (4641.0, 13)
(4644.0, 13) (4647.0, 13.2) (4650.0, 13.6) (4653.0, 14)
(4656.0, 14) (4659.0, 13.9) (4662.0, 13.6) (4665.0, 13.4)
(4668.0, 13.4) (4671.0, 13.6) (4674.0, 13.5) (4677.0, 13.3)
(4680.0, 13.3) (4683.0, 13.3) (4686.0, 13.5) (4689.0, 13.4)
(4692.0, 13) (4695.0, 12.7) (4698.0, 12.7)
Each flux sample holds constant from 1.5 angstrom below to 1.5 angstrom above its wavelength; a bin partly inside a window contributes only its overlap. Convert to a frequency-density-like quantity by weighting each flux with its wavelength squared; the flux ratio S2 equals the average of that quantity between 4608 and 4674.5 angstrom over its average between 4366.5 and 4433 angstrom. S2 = 1.12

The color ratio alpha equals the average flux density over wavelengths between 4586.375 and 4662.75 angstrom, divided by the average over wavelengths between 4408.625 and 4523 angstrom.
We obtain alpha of 0.96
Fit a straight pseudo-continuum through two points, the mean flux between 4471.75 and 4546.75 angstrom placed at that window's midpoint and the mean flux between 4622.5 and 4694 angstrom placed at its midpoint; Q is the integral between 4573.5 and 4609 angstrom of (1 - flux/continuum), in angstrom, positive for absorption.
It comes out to 0.89 angstrom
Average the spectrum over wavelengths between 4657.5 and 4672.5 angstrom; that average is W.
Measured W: 13.6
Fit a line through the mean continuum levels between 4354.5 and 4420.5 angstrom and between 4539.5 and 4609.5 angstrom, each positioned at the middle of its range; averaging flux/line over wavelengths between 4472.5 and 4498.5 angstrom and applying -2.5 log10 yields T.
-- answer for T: -0.08 mag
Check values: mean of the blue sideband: 13.3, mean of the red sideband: 13.4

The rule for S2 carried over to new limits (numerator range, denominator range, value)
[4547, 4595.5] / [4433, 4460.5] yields 1.06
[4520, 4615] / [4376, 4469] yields 1.06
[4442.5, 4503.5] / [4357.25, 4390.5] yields 1.11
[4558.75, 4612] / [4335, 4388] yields 1.10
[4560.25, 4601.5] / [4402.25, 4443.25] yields 1.06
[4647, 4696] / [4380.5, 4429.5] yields 1.13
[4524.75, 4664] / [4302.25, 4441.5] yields 1.10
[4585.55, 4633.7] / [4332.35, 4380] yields 1.11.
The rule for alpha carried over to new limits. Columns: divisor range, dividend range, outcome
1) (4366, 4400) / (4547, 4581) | 1.03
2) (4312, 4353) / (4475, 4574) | 1.02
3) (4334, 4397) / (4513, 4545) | 1.00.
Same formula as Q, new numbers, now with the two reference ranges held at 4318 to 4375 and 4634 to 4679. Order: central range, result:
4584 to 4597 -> 0.0 angstrom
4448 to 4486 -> -1.0 angstrom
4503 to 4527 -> -0.9 angstrom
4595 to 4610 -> 0.3 angstrom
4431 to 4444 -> 0.0 angstrom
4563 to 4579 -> -0.1 angstrom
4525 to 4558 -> 0.3 angstrom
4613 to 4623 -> 0.1 angstrom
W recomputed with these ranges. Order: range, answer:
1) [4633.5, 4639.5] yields 13.1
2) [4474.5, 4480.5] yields 13.7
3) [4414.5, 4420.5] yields 13.8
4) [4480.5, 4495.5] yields 14.6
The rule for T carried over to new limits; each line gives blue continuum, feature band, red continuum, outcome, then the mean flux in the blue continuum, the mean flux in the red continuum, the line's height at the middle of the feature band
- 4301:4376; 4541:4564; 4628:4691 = -0.022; 13.3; 13.4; 13.4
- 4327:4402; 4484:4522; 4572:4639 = -0.086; 13.3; 13.3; 13.3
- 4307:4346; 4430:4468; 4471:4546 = 0.027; 13.7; 13.9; 13.8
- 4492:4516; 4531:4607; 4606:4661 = 0.036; 14.3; 13.3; 13.8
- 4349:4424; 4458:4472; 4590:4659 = -0.047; 13.2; 13.3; 13.2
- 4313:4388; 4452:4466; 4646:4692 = -0.015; 13.3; 13.5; 13.4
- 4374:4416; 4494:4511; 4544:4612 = -0.069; 13.2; 13.4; 13.3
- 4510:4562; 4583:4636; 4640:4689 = 0.021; 13.5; 13.5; 13.5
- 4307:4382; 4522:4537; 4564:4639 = 0.051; 13.3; 13.3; 13.3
